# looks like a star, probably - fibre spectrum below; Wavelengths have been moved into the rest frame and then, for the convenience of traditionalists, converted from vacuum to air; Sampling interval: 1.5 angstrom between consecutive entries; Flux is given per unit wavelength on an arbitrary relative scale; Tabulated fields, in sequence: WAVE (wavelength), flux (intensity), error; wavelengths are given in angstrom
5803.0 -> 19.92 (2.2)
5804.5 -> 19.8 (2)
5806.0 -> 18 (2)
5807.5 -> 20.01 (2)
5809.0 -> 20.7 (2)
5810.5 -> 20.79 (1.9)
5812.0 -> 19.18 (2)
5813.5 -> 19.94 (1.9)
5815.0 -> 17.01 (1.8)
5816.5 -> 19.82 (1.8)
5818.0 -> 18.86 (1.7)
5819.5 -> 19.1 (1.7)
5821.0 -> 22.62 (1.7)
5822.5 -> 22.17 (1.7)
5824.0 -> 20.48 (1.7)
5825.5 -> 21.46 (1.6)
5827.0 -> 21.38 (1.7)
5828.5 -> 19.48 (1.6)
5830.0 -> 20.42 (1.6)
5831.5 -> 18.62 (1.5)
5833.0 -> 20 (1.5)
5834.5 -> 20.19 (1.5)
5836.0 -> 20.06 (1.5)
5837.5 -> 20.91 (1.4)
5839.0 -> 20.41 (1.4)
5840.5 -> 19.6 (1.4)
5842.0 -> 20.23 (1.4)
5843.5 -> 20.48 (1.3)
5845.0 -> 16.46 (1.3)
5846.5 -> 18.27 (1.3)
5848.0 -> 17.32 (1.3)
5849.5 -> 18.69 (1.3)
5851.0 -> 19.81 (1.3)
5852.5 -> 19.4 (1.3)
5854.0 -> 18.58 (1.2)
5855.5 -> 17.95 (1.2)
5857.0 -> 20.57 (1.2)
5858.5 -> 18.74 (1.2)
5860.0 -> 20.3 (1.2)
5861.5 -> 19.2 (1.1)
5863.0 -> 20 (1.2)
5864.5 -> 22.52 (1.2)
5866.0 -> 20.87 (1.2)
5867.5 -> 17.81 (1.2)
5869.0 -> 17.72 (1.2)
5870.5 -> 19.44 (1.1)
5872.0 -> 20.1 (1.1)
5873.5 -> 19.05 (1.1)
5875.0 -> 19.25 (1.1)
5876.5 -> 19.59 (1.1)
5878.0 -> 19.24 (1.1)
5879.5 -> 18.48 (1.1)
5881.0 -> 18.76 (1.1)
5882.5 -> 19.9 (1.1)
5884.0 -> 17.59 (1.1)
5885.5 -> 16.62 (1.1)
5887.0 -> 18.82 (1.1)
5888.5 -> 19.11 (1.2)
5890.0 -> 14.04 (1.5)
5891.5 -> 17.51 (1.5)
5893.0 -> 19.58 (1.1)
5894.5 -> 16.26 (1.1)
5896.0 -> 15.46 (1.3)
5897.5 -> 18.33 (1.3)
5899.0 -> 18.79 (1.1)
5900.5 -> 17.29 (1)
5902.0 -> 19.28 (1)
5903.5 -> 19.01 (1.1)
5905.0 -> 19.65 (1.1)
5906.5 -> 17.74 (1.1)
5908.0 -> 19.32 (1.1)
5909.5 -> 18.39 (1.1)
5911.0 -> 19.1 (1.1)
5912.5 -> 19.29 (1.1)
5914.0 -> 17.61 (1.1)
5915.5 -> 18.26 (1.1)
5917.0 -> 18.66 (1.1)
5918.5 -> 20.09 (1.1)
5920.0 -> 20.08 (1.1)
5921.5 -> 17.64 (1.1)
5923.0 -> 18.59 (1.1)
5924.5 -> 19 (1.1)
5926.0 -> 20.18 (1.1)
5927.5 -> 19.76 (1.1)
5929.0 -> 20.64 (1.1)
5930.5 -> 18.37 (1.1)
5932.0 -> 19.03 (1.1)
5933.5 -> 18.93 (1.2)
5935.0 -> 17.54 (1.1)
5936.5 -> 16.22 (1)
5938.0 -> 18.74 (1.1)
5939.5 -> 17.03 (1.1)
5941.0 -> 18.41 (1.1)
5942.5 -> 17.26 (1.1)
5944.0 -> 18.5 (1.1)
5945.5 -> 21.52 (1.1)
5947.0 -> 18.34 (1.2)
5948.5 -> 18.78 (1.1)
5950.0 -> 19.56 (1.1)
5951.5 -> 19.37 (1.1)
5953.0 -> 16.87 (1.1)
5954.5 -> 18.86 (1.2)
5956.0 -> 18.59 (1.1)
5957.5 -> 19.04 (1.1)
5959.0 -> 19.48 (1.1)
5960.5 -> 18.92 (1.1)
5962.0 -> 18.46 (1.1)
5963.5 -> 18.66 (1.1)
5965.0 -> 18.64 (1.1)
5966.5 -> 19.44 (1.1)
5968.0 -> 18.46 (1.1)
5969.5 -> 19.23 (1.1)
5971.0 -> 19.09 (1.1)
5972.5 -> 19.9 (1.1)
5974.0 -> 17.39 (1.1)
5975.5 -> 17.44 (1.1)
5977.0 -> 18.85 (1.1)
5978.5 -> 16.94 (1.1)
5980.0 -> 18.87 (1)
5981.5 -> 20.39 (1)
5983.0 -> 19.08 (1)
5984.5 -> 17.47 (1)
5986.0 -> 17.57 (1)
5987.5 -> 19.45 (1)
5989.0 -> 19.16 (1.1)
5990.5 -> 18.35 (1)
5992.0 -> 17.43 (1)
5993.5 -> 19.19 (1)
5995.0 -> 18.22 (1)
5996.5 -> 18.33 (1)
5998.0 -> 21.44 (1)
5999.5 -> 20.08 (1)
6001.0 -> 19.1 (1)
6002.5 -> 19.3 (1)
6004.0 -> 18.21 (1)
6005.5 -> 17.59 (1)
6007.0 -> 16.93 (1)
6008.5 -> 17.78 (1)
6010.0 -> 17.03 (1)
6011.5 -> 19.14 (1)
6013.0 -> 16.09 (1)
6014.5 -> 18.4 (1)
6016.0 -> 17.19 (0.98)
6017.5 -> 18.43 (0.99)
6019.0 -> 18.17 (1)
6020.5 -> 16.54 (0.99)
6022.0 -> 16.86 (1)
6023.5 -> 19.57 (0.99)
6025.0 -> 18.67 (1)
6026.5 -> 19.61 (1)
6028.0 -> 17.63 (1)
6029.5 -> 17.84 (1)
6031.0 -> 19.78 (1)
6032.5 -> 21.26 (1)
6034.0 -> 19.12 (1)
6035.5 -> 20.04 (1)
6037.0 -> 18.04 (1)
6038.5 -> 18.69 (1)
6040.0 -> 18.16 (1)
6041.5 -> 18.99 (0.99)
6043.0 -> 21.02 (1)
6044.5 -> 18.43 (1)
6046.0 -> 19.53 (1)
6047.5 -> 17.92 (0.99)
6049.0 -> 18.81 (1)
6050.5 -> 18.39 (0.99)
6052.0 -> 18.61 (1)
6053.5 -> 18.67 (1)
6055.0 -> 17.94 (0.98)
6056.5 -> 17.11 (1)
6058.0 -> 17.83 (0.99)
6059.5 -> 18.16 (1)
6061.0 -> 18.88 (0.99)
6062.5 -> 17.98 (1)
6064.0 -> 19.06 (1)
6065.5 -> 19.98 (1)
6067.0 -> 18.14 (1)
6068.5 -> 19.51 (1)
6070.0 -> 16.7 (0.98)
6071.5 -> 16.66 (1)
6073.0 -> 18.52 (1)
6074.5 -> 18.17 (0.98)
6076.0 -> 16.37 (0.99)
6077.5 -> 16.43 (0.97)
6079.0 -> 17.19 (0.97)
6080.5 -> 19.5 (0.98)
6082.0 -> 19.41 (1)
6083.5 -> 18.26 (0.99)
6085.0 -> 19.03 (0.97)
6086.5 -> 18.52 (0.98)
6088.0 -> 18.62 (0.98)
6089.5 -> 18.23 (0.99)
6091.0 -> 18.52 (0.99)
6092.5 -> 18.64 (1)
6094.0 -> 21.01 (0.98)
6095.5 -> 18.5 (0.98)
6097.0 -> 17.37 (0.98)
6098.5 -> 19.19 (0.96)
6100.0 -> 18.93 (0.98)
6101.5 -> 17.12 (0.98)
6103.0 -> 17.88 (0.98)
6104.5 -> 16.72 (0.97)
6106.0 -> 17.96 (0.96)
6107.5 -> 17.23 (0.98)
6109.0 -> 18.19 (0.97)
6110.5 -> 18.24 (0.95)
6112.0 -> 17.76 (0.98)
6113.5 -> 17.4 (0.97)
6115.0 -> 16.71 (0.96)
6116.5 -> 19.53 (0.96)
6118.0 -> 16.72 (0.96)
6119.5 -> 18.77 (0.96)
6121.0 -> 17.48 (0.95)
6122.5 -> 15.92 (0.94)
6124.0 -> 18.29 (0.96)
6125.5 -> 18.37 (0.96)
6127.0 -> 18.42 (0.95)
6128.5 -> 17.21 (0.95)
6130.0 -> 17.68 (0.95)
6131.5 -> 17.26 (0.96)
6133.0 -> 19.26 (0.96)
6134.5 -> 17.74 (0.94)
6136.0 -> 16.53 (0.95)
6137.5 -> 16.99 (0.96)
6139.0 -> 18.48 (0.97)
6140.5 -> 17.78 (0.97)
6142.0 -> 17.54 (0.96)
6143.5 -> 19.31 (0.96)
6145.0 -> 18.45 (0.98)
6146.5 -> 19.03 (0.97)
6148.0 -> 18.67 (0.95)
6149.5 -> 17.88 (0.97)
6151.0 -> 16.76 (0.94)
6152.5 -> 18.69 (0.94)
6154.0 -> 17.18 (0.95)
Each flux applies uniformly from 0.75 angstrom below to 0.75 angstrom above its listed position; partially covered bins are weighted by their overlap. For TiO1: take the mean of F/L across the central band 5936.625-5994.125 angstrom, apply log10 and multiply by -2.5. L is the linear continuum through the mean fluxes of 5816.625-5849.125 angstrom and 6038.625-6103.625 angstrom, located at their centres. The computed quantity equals 0.03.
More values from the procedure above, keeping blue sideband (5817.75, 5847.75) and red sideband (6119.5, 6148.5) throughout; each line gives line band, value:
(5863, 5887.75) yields 0.034 mag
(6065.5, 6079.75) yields 0.043 mag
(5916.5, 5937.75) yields 0.027 mag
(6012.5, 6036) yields 0.014 mag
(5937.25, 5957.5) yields 0.035 mag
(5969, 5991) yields 0.023 mag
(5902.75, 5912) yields 0.036 mag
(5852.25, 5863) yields 0.031 mag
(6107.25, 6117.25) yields 0.011 mag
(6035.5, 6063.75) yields -0.002 mag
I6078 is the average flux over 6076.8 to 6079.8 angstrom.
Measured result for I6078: 16.9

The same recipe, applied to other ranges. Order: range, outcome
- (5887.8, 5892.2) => 16.9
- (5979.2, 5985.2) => 18.9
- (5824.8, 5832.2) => 20.3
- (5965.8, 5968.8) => 18.9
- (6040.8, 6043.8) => 20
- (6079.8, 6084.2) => 19.1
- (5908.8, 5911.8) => 18.8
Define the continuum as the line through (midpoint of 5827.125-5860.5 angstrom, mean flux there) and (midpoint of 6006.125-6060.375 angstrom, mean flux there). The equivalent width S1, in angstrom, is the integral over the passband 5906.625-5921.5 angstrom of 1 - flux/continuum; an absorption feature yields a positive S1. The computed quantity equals 0.1 angstrom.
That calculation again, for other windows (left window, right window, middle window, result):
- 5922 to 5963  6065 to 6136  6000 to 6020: 0.52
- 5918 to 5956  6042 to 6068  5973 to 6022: 1.07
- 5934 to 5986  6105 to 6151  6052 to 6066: -0.18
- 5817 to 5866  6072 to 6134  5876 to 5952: 3.19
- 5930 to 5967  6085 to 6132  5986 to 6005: -0.54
